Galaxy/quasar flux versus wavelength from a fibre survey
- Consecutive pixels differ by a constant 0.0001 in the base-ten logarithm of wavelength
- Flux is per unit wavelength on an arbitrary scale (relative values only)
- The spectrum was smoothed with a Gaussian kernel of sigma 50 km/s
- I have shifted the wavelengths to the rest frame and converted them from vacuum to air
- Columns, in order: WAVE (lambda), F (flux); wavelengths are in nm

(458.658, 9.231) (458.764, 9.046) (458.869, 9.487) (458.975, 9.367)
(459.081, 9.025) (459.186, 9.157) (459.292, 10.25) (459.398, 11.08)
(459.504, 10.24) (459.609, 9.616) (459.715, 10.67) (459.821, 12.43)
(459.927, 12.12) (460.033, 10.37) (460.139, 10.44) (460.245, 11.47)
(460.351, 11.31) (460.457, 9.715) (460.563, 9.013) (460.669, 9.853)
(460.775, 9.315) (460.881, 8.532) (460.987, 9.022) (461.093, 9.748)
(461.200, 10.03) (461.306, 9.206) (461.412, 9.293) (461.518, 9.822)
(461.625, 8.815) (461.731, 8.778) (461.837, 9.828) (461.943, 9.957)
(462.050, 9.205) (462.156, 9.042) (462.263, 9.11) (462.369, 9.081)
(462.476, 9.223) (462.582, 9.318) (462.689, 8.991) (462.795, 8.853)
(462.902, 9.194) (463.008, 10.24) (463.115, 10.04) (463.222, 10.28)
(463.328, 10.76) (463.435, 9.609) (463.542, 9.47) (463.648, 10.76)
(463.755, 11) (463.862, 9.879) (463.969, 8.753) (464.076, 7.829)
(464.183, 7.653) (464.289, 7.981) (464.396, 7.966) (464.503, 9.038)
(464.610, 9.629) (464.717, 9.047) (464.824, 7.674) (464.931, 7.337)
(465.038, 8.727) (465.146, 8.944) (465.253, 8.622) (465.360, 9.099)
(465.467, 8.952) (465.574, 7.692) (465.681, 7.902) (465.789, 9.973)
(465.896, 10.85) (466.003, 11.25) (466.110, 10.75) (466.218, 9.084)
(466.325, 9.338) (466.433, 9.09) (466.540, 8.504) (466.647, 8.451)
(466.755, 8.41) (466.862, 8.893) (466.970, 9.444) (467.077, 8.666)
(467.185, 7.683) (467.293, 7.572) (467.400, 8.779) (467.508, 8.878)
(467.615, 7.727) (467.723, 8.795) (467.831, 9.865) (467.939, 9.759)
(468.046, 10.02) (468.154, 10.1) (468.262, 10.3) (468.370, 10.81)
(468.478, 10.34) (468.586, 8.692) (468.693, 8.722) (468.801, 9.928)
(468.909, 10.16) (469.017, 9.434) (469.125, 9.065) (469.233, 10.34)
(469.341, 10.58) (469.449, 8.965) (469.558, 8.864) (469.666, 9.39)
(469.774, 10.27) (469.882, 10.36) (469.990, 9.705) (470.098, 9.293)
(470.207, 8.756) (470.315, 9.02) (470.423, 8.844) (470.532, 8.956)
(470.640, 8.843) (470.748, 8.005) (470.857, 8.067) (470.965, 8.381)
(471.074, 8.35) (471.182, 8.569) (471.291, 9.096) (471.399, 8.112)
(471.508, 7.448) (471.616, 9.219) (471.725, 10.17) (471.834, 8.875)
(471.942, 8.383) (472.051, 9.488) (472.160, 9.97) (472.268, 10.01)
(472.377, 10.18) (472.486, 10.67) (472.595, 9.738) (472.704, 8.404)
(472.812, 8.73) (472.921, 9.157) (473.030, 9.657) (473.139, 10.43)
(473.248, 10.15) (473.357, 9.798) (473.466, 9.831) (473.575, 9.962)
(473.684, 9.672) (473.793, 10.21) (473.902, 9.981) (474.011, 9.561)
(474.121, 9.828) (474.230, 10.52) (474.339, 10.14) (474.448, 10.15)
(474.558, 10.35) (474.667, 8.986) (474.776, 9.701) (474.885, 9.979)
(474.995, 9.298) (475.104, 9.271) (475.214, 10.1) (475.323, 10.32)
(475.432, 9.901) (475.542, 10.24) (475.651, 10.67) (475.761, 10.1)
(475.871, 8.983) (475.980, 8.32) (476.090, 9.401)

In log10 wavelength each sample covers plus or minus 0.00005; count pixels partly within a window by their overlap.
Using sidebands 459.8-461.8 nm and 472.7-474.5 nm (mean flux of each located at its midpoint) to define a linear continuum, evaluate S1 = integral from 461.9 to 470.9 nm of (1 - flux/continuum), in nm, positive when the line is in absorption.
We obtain 0.597 nm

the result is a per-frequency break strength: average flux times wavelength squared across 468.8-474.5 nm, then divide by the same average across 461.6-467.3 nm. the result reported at 1.06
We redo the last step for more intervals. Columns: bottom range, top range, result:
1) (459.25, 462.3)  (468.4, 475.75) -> 1.00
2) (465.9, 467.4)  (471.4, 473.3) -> 1.06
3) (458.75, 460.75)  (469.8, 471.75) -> 0.90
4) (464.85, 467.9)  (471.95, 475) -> 1.13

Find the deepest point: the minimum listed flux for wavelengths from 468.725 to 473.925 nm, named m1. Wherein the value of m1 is 7.448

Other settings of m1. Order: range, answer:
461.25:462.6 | 8.778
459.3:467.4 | 7.337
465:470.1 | 7.572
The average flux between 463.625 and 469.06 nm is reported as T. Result 9.1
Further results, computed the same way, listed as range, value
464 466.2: 8.85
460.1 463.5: 9.59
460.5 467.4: 9.15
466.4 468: 8.71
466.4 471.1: 9.17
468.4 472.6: 9.27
